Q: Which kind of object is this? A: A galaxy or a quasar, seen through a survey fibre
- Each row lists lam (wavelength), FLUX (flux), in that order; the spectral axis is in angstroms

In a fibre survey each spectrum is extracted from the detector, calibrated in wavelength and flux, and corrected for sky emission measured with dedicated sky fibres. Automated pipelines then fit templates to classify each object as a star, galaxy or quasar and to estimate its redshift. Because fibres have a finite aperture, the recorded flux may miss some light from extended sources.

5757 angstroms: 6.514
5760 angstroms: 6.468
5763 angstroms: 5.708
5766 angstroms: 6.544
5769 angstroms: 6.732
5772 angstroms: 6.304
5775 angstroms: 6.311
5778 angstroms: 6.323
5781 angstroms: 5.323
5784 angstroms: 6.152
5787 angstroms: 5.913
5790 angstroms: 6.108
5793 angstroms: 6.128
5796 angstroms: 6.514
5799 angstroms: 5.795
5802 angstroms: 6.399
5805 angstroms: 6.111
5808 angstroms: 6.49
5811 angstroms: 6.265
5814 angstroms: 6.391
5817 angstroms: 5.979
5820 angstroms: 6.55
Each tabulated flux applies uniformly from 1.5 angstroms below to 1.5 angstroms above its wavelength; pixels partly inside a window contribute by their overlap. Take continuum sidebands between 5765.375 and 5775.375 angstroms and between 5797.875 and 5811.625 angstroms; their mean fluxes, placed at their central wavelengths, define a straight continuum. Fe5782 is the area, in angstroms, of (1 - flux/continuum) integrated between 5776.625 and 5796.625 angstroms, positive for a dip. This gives 0.99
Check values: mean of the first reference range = 6.48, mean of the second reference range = 6.22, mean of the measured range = 6.04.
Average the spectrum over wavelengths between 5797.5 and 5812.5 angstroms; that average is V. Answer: 6.21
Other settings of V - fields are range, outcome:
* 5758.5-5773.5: 6.35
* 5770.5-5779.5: 6.31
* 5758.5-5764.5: 6.09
